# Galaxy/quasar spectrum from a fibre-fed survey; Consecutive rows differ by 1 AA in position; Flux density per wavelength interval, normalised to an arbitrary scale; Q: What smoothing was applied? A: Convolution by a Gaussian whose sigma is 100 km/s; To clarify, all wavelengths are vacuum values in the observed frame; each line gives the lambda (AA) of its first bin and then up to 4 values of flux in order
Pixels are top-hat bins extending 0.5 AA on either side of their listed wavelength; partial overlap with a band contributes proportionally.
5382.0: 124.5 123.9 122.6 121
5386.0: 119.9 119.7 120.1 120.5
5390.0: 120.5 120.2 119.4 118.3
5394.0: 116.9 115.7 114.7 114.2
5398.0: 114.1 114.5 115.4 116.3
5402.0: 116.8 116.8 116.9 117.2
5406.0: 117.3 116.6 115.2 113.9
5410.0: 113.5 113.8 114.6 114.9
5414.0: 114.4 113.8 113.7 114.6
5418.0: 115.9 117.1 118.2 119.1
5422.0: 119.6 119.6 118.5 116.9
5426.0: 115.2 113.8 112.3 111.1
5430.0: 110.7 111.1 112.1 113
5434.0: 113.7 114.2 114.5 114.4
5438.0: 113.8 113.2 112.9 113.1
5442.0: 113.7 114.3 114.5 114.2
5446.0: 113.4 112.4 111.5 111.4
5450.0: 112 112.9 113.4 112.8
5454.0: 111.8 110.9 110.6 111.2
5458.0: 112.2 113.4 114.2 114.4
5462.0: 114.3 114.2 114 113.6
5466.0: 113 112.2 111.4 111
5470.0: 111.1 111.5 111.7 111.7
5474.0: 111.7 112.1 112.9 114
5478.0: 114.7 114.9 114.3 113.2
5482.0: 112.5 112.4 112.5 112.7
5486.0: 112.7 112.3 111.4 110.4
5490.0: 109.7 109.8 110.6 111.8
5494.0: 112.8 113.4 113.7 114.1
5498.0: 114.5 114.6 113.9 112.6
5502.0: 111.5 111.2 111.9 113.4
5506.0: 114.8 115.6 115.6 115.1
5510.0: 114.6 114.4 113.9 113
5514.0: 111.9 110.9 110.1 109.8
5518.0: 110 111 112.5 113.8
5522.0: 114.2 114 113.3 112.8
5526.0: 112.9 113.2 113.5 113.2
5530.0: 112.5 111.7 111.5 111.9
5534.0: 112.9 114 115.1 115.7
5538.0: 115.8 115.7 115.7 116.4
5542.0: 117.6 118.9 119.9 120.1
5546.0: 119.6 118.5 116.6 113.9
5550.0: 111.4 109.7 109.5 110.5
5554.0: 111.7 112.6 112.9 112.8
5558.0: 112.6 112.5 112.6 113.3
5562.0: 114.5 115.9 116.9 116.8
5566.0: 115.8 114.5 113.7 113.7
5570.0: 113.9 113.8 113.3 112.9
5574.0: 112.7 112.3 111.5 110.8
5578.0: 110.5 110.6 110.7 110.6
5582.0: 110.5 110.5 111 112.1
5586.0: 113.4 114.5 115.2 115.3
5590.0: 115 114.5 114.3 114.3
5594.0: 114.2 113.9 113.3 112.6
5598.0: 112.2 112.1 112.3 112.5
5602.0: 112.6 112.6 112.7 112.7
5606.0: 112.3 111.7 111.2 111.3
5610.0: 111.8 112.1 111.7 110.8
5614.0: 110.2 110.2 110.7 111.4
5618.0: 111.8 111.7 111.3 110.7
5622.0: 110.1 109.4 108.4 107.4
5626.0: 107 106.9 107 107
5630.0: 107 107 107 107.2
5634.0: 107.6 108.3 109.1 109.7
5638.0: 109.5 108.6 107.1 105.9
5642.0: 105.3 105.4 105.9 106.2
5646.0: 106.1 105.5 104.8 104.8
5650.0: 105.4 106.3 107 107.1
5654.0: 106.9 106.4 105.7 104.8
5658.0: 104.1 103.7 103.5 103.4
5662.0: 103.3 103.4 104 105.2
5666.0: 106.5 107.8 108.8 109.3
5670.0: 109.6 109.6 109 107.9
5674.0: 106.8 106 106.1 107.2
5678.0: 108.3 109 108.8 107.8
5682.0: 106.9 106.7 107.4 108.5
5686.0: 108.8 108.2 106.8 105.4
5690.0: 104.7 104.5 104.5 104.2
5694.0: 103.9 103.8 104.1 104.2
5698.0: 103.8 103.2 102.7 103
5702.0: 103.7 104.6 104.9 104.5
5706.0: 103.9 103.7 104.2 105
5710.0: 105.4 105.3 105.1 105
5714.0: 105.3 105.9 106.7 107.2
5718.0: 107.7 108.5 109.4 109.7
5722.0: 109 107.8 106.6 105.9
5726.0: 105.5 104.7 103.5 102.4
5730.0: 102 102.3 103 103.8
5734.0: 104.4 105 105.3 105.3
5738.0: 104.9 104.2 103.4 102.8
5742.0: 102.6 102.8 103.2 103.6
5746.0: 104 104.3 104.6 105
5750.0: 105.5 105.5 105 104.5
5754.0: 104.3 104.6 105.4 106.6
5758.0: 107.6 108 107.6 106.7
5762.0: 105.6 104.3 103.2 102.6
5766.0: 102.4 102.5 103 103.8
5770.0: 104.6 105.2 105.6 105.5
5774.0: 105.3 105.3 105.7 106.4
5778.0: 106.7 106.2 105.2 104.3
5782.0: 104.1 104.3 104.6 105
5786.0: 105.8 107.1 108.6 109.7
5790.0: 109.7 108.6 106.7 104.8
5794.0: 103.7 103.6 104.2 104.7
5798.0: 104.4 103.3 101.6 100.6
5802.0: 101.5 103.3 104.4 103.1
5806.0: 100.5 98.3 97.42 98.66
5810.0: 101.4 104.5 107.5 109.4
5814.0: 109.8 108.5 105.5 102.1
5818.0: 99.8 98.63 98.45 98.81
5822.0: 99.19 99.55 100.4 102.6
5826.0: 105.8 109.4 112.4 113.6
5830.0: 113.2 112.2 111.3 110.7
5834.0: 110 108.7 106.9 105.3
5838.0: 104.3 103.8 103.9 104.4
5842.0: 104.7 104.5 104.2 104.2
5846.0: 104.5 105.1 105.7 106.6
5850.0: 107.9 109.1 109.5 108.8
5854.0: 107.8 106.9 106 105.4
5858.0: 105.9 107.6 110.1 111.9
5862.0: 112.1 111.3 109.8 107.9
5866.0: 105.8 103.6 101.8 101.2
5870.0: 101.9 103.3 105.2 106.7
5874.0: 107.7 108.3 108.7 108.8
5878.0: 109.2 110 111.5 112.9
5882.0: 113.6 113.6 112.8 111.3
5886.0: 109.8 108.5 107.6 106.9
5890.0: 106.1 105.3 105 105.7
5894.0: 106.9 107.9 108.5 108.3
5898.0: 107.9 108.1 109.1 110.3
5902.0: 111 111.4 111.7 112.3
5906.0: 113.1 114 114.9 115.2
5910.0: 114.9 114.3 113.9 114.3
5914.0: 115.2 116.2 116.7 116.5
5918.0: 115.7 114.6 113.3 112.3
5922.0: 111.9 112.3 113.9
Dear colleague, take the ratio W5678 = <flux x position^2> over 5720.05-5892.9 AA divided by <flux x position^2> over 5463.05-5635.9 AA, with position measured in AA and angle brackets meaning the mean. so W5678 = 1.03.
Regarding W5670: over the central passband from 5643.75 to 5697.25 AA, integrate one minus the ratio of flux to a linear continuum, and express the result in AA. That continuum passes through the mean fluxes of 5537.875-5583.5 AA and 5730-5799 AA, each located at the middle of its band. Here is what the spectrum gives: 1.4 AA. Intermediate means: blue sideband 114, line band 106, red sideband 105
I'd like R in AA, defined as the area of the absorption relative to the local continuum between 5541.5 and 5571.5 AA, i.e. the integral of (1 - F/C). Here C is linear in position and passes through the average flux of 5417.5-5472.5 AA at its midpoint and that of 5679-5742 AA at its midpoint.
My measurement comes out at -1.2 AA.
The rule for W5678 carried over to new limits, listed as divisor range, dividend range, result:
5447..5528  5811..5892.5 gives 1.08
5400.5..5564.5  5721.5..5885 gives 1.04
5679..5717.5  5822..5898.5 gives 1.08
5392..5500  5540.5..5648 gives 1.04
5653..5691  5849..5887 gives 1.09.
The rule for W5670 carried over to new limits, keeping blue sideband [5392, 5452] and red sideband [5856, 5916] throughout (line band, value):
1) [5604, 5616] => 0.1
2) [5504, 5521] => 0.1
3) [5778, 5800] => 1.0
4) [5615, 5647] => 1.2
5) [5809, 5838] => 1.2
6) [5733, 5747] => 0.9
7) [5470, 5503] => 0.4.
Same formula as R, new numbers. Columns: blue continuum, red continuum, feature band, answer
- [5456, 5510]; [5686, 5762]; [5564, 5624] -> -1.7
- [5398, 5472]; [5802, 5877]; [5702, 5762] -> 1.5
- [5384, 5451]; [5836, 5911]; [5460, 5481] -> 0.3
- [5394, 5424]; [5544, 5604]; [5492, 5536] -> 0.5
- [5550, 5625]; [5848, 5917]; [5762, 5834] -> 3.6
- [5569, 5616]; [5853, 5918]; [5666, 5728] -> 2.9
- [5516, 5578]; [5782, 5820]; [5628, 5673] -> 1.4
